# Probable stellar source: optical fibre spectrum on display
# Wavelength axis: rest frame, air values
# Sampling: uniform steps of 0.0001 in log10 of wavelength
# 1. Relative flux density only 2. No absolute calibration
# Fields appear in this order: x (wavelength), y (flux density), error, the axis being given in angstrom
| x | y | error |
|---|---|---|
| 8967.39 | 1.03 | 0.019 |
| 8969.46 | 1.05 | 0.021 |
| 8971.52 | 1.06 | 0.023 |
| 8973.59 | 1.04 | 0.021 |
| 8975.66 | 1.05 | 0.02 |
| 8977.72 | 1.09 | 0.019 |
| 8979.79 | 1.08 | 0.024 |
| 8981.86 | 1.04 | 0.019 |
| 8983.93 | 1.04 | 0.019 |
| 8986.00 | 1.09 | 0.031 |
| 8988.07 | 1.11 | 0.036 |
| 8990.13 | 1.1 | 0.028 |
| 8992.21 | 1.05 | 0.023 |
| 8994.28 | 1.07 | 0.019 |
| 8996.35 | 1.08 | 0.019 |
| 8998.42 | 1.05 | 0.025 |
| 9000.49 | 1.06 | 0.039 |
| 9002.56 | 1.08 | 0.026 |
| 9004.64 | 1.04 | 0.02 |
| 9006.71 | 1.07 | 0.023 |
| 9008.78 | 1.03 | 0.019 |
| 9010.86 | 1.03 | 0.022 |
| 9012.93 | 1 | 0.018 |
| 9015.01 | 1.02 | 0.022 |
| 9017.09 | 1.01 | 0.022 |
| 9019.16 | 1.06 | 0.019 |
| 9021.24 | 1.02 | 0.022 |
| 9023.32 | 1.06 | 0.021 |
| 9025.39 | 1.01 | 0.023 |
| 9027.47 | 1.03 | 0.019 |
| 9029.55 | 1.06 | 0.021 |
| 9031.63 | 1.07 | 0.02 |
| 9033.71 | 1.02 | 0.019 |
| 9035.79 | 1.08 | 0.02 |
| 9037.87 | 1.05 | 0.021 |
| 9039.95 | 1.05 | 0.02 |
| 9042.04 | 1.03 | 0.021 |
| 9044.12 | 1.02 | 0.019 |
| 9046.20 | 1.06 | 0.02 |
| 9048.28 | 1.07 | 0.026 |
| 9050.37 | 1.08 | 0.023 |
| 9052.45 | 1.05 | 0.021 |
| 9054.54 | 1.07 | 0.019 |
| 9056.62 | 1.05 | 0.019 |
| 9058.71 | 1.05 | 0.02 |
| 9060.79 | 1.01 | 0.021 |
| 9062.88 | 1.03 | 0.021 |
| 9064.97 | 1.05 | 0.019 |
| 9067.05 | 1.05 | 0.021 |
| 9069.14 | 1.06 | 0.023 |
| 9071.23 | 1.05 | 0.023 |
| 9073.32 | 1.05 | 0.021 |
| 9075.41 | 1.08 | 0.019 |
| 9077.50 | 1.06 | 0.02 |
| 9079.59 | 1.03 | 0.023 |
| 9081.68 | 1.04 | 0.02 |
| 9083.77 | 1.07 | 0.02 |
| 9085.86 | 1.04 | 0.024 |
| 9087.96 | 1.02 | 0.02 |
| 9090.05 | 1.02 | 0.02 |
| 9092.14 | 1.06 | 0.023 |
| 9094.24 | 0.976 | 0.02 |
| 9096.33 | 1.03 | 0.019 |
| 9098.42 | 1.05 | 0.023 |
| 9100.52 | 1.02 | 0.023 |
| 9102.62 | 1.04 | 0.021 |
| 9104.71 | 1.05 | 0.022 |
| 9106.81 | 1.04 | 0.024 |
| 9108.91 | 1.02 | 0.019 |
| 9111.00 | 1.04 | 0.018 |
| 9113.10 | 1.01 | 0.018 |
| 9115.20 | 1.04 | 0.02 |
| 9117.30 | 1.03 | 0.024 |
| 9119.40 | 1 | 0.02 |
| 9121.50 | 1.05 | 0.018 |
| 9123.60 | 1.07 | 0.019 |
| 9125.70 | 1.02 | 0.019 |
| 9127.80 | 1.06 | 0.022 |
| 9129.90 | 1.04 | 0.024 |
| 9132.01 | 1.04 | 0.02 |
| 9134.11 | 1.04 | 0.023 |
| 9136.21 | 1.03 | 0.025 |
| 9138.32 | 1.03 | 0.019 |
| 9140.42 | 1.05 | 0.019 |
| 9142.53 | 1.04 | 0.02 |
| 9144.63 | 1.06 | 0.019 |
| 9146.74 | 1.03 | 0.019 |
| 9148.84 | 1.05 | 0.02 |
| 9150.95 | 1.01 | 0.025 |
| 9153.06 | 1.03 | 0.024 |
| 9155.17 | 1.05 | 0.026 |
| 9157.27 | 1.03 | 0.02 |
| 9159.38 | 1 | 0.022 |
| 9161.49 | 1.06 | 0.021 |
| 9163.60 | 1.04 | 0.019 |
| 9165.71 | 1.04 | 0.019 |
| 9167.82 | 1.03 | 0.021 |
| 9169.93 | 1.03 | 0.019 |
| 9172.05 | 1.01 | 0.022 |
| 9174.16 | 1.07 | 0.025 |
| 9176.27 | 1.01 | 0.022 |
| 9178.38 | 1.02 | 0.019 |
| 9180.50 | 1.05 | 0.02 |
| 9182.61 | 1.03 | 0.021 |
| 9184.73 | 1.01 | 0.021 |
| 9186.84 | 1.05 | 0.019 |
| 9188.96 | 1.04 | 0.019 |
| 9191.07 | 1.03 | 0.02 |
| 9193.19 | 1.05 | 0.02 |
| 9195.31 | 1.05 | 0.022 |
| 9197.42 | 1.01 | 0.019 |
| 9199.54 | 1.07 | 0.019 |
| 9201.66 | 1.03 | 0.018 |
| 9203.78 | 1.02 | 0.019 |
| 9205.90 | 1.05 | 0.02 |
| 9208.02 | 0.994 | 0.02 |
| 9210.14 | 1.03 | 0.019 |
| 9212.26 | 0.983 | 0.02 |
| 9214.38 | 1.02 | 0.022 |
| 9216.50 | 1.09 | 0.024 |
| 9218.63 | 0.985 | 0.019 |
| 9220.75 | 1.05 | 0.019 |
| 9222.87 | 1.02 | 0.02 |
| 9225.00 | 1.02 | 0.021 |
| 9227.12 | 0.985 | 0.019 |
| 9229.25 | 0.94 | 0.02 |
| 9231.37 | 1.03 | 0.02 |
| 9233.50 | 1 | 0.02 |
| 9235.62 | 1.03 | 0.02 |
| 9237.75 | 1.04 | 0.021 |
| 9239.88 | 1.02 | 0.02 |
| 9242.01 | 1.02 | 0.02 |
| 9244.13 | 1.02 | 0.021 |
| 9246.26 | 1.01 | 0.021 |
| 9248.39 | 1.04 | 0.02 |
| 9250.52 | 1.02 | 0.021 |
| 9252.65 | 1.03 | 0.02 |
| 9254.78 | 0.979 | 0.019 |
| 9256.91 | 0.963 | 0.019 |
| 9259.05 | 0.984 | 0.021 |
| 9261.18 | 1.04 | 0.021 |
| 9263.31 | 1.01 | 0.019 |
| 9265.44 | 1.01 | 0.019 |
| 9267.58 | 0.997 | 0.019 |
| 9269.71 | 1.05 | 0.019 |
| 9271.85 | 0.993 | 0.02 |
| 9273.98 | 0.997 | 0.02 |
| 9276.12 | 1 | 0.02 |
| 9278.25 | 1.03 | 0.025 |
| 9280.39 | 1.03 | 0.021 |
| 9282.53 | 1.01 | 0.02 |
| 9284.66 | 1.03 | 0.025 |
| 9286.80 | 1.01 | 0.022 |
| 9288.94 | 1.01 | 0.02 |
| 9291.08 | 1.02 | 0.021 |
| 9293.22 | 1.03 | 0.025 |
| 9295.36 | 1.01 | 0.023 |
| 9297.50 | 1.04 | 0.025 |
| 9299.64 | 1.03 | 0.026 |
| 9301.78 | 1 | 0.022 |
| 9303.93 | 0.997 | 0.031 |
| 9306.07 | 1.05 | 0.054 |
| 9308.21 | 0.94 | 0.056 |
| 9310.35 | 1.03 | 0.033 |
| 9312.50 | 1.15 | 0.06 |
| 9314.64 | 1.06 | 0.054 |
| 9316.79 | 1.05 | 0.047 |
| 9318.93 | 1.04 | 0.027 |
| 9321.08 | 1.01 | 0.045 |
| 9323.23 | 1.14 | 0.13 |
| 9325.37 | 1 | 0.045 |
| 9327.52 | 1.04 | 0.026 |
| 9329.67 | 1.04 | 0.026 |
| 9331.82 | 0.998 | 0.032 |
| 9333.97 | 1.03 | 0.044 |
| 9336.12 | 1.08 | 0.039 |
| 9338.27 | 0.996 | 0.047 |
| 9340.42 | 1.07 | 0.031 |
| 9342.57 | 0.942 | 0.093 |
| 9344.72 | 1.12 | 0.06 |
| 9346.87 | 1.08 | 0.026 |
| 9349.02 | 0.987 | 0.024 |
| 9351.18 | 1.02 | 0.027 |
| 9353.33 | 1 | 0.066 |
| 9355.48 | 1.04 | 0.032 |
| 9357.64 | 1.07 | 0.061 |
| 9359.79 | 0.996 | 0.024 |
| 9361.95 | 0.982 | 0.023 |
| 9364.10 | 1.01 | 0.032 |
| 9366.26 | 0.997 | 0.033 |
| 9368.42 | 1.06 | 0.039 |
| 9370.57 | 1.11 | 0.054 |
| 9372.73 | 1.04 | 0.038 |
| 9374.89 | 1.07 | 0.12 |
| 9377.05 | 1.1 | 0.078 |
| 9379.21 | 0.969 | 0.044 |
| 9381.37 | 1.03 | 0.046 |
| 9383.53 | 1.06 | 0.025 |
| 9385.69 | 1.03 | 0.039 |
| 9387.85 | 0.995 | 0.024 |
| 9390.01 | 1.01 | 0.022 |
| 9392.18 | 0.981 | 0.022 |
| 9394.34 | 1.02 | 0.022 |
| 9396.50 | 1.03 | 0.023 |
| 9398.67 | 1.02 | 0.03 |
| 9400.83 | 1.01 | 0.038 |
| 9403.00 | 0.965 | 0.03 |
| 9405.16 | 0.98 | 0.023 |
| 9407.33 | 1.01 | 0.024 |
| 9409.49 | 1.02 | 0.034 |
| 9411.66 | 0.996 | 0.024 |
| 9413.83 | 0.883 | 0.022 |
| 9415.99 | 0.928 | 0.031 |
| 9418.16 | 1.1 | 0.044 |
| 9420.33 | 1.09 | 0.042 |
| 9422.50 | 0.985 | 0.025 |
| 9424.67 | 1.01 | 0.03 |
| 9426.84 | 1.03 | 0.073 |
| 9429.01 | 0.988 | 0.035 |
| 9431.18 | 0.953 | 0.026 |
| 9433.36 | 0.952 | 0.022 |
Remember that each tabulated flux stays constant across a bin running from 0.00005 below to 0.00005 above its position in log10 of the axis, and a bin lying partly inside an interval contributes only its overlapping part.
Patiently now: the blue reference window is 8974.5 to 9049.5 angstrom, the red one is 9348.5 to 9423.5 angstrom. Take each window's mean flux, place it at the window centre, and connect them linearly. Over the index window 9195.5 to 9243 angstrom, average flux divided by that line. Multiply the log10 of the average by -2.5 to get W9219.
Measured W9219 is 0.013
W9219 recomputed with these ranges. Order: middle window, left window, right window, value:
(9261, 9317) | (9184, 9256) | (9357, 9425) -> -0.002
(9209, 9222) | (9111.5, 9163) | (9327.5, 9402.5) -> 0.008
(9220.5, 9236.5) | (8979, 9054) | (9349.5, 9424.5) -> 0.026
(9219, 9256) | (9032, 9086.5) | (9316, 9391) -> 0.028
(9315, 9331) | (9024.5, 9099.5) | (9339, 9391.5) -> -0.012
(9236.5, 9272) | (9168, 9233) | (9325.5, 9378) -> 0.016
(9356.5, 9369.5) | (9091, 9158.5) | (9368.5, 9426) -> 0.001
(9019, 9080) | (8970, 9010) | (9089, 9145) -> 0.002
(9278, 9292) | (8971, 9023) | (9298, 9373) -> 0.019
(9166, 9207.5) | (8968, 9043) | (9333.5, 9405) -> 0.006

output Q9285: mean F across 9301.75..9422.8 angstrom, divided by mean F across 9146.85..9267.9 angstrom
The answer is 1.0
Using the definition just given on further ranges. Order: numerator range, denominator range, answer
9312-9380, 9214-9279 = 1.03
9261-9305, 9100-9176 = 0.98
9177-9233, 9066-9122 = 0.99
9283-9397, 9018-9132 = 0.99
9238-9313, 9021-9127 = 0.98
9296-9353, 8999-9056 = 0.99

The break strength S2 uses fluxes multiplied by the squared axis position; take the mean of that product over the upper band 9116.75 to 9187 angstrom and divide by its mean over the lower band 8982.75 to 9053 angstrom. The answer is 1.01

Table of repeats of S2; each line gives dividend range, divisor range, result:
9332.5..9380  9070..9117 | 1.06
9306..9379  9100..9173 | 1.05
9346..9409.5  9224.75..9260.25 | 1.05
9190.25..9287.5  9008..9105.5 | 1.02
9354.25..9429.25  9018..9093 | 1.05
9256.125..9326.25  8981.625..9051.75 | 1.03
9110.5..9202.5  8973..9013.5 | 1.01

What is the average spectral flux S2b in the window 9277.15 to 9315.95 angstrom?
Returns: 1.03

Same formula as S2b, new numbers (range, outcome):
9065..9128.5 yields 1.04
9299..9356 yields 1.03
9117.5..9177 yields 1.04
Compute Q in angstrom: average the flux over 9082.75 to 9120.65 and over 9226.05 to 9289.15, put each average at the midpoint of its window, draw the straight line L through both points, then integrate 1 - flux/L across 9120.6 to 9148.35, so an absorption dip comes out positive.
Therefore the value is -0.4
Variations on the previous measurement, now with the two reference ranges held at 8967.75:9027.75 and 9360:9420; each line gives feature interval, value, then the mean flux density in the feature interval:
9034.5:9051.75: -0.1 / 1.05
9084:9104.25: 0.2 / 1.03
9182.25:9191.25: 0.0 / 1.03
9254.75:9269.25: 0.4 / 1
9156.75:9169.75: 0.0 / 1.03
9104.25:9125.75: 0.2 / 1.03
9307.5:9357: -0.8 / 1.04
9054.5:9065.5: 0.1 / 1.04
